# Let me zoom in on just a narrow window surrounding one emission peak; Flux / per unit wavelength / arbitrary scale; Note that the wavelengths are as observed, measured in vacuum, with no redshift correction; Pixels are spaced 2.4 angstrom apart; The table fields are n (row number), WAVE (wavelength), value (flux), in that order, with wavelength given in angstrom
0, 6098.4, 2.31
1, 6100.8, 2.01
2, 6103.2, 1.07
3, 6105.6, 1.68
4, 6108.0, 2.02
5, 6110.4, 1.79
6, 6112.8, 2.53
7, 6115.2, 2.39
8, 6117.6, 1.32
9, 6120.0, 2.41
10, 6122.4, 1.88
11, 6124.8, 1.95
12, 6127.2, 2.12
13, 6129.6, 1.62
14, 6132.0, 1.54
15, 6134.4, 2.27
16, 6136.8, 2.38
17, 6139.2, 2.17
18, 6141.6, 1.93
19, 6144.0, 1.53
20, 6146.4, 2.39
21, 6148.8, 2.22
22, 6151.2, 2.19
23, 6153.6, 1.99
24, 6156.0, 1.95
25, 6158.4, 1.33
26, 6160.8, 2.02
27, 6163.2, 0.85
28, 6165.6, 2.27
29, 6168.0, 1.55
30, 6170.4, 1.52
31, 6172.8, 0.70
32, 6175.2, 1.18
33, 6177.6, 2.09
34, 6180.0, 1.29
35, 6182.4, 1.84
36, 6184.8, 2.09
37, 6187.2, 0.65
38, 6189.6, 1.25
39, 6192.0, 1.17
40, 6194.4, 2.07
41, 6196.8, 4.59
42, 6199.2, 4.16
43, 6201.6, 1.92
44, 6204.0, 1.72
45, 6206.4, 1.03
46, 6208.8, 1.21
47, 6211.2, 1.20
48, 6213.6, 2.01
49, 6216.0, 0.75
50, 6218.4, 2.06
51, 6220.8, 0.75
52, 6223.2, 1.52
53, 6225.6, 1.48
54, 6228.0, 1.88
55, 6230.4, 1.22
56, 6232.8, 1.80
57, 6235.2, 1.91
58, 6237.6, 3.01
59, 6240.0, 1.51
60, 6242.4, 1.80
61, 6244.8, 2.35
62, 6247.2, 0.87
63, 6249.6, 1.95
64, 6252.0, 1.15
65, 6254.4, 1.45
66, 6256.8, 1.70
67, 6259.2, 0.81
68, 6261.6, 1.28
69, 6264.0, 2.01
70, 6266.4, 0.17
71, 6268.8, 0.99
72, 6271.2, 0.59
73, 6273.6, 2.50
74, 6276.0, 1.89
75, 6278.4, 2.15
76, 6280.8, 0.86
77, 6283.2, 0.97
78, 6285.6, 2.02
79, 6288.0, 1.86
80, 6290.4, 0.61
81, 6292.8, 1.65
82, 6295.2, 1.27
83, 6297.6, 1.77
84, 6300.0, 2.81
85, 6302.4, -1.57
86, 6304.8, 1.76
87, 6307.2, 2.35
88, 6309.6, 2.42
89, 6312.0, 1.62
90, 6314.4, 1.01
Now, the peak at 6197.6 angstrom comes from H-beta 4861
